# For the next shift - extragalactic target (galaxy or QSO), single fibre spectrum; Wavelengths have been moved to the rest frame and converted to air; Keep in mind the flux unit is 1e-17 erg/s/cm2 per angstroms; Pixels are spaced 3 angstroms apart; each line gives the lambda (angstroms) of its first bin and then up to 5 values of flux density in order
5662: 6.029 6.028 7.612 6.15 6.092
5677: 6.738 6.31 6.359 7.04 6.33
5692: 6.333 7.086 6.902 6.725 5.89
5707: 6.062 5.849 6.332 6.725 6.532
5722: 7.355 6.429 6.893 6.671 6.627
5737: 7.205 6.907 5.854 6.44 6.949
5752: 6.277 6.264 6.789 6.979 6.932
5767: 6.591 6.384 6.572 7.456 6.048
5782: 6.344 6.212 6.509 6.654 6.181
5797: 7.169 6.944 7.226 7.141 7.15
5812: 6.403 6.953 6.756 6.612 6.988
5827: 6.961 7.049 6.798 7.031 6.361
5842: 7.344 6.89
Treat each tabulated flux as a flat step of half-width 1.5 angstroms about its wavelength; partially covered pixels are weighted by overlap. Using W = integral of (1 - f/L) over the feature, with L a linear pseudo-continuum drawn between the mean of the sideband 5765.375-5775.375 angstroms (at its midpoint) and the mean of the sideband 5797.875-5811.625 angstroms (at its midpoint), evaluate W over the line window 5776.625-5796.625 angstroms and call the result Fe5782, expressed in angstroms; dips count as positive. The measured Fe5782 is 1.16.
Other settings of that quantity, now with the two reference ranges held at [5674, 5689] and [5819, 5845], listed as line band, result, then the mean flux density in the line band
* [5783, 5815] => 0.24 angstroms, 6.76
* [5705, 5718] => 0.72 angstroms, 6.24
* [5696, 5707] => 0.18 angstroms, 6.47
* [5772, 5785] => 0.39 angstroms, 6.56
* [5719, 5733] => -0.34 angstroms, 6.8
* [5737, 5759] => 0.50 angstroms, 6.54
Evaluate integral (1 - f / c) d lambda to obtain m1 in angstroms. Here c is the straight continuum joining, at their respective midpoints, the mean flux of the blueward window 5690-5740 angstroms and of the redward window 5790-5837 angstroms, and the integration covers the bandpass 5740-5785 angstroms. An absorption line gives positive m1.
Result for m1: 1.2 angstroms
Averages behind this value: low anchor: 6.61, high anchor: 6.88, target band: 6.56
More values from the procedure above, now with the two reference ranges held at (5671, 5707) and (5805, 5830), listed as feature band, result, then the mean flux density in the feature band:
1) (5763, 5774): 0.20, 6.61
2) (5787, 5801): 0.24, 6.69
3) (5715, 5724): -0.37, 6.85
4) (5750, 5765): 0.11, 6.65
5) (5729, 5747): 0.02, 6.63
